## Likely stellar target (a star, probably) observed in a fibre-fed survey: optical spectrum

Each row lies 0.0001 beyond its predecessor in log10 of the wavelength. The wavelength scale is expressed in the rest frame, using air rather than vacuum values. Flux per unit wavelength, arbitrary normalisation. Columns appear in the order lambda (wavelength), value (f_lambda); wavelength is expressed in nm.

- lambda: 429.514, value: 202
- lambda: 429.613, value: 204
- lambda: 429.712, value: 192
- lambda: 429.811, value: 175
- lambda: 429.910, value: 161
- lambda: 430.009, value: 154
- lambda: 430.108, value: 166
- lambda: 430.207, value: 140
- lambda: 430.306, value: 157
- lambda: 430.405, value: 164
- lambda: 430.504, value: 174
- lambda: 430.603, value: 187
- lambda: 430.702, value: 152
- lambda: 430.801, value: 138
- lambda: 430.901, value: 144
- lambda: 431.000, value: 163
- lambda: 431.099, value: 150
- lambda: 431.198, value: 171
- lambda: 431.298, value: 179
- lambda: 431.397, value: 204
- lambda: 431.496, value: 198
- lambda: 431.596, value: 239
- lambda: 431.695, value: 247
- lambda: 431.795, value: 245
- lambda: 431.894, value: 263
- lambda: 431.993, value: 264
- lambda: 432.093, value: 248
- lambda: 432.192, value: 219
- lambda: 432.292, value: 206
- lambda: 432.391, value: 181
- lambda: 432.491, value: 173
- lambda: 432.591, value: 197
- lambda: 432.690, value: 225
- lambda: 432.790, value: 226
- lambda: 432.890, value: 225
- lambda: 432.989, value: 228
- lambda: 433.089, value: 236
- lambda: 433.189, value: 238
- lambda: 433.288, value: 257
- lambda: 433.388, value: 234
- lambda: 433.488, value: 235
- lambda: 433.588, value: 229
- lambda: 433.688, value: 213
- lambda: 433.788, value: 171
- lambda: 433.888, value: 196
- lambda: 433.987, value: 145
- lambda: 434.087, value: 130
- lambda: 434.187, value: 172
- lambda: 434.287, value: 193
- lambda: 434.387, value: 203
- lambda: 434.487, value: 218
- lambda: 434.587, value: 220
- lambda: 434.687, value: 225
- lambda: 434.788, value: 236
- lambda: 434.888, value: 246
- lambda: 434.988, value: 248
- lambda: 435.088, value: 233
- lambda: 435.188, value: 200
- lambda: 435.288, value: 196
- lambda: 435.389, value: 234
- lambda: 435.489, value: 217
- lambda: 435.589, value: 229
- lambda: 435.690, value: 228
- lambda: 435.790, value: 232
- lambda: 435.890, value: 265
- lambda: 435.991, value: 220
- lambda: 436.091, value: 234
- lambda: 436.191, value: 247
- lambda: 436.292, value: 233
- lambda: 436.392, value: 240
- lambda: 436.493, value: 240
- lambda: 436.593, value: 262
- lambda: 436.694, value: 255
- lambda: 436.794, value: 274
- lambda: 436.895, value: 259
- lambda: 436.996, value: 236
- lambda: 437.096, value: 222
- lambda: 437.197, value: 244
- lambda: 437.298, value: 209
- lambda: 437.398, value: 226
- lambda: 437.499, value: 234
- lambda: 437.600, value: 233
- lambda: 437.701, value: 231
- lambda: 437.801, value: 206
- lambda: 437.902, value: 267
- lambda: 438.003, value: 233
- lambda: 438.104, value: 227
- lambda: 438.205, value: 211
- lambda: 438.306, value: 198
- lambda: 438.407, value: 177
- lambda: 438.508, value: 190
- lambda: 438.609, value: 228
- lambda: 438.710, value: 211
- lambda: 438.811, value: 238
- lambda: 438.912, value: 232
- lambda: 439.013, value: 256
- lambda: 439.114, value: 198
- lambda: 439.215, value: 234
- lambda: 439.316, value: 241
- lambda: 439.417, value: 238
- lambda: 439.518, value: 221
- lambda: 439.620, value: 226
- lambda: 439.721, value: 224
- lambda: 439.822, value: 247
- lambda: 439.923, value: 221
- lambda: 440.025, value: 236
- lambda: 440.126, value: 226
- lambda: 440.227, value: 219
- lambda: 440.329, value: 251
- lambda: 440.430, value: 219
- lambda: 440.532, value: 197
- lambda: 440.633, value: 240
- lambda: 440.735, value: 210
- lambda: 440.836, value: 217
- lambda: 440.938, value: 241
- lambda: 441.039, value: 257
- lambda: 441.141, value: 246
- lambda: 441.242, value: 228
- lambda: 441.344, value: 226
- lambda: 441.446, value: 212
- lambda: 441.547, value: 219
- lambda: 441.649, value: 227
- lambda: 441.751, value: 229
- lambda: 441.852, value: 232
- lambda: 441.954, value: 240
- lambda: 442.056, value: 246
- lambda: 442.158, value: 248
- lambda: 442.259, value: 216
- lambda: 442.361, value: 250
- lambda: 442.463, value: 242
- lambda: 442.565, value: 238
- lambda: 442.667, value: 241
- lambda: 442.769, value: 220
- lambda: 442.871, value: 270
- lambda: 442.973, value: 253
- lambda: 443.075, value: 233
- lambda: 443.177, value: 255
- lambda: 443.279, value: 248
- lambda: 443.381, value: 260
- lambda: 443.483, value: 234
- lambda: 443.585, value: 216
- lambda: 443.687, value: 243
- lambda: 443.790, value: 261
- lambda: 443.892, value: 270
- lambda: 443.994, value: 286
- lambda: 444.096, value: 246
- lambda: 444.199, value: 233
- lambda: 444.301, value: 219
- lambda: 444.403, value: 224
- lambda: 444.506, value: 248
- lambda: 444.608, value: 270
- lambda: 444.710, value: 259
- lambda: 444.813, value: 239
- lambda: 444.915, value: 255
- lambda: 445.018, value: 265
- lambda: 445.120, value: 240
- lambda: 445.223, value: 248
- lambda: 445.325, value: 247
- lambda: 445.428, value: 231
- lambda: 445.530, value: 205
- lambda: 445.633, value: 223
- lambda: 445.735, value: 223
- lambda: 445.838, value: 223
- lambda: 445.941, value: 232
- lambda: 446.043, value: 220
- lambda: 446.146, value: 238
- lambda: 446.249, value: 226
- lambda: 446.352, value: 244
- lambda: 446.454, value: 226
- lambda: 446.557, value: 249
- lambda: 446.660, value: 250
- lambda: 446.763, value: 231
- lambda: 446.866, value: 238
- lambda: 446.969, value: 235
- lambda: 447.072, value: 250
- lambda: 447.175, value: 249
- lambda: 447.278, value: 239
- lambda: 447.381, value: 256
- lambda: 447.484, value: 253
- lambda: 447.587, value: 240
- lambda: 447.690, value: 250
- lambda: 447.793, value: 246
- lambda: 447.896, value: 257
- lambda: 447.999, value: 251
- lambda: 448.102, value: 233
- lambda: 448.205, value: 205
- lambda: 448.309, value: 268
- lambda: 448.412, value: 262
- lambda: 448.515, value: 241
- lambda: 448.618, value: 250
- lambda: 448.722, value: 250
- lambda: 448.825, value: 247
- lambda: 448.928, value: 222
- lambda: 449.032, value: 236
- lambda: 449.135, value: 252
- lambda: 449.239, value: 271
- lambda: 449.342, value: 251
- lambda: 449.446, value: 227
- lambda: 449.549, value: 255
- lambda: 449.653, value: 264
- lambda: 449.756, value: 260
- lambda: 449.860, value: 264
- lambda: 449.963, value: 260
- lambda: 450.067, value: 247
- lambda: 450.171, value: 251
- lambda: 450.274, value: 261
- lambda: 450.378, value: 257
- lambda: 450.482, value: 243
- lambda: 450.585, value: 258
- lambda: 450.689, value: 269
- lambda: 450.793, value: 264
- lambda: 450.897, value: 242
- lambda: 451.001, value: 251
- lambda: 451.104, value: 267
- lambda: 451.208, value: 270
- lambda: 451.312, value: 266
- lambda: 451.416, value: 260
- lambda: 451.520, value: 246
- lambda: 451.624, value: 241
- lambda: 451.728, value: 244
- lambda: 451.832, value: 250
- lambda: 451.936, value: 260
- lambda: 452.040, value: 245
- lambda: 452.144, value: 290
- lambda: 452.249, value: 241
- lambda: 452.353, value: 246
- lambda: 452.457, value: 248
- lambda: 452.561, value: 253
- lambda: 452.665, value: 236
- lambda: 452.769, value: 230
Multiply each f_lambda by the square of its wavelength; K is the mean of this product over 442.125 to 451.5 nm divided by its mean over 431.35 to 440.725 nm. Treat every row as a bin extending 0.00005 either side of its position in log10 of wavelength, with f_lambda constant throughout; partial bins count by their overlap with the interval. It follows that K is 1.15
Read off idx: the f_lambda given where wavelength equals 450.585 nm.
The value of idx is 258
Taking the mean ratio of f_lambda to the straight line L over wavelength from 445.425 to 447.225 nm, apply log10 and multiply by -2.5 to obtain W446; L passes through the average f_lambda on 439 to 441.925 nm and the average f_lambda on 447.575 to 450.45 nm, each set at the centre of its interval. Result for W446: 0.05 mag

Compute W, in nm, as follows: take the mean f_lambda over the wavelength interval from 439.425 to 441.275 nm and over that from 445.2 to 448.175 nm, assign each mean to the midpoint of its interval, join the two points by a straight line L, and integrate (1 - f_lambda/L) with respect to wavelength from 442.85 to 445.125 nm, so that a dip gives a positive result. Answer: -0.14 nm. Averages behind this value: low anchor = 229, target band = 249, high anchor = 238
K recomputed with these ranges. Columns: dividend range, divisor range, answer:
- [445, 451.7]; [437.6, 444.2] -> 1.09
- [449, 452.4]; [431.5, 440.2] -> 1.21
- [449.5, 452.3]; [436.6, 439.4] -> 1.19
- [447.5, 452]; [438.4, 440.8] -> 1.17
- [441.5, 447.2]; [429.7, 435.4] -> 1.26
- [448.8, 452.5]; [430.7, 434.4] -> 1.35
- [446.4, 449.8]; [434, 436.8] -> 1.16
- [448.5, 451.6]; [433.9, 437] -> 1.21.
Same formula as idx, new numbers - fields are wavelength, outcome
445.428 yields 231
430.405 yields 164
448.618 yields 250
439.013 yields 256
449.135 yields 252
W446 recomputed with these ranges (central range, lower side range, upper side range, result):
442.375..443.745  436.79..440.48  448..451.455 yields -0.024 mag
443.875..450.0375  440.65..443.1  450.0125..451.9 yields 0.009 mag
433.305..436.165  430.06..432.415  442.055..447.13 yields -0.053 mag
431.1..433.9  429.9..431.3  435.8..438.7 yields -0.212 mag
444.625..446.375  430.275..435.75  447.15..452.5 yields 0.014 mag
